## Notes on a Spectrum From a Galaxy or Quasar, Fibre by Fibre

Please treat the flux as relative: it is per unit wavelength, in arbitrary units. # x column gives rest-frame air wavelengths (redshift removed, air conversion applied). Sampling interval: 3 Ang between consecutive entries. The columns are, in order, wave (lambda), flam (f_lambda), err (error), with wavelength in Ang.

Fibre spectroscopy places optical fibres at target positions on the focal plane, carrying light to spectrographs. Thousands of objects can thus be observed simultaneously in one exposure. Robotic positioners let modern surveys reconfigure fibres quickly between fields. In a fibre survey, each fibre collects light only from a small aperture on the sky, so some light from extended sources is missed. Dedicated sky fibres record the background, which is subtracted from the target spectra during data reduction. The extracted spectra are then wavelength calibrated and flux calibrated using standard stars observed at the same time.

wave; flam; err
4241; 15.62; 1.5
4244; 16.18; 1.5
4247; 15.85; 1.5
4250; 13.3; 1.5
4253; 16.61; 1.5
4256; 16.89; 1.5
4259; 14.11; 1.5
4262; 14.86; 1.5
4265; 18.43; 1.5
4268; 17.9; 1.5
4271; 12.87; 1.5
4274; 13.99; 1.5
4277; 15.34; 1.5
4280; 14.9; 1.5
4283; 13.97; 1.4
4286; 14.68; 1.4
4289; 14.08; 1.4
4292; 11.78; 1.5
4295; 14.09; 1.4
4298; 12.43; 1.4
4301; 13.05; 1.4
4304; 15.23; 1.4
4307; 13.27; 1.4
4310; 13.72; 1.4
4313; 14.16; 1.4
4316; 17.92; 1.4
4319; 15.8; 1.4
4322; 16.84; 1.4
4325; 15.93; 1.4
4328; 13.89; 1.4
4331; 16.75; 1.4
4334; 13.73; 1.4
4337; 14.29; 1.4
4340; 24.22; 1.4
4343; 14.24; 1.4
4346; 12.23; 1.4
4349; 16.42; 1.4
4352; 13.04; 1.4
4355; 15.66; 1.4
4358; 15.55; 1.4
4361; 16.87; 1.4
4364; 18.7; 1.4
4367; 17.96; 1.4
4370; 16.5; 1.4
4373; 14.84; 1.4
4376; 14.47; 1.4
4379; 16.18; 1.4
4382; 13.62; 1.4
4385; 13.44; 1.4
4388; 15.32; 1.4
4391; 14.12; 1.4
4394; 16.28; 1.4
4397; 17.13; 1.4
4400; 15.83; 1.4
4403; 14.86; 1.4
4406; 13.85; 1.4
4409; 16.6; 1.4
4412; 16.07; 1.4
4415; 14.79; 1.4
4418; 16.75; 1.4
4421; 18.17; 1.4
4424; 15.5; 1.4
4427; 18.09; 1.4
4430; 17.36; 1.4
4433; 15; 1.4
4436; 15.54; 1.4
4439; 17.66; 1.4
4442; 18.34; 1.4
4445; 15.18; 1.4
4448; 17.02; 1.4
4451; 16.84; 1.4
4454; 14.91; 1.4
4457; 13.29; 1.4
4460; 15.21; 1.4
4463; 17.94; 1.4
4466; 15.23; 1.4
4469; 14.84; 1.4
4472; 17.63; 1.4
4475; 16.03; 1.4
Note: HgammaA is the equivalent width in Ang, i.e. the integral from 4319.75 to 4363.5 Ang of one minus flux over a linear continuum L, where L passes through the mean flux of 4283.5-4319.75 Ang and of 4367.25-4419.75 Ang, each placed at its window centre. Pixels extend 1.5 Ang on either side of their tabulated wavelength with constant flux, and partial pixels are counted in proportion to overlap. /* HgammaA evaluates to -3.18 Ang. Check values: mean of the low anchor 14.1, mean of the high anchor 15.4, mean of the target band 15.8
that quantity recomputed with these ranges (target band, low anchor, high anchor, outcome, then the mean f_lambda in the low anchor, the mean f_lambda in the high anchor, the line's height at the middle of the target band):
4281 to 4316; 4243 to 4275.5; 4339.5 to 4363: 3.9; 15.5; 15.7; 15.6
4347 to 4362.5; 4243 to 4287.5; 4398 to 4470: 0.3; 15.3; 16.1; 15.7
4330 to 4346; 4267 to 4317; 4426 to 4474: -1.5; 14.2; 16.2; 14.8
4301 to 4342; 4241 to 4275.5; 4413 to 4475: 0.2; 15.5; 16.3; 15.8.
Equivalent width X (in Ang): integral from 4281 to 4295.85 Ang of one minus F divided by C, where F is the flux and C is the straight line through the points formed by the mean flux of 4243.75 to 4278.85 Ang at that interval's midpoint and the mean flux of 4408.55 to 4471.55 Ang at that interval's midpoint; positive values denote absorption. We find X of 1.77 Ang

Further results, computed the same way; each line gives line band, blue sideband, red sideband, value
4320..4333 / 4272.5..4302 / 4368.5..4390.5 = -1.4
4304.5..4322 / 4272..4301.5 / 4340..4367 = -0.5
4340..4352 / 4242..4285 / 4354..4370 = 0.9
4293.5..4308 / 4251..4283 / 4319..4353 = 1.8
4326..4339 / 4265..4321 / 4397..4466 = -0.1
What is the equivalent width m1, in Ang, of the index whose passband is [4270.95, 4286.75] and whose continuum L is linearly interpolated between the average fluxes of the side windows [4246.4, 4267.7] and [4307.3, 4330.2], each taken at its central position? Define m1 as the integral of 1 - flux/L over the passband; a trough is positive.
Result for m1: 1.29 Ang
